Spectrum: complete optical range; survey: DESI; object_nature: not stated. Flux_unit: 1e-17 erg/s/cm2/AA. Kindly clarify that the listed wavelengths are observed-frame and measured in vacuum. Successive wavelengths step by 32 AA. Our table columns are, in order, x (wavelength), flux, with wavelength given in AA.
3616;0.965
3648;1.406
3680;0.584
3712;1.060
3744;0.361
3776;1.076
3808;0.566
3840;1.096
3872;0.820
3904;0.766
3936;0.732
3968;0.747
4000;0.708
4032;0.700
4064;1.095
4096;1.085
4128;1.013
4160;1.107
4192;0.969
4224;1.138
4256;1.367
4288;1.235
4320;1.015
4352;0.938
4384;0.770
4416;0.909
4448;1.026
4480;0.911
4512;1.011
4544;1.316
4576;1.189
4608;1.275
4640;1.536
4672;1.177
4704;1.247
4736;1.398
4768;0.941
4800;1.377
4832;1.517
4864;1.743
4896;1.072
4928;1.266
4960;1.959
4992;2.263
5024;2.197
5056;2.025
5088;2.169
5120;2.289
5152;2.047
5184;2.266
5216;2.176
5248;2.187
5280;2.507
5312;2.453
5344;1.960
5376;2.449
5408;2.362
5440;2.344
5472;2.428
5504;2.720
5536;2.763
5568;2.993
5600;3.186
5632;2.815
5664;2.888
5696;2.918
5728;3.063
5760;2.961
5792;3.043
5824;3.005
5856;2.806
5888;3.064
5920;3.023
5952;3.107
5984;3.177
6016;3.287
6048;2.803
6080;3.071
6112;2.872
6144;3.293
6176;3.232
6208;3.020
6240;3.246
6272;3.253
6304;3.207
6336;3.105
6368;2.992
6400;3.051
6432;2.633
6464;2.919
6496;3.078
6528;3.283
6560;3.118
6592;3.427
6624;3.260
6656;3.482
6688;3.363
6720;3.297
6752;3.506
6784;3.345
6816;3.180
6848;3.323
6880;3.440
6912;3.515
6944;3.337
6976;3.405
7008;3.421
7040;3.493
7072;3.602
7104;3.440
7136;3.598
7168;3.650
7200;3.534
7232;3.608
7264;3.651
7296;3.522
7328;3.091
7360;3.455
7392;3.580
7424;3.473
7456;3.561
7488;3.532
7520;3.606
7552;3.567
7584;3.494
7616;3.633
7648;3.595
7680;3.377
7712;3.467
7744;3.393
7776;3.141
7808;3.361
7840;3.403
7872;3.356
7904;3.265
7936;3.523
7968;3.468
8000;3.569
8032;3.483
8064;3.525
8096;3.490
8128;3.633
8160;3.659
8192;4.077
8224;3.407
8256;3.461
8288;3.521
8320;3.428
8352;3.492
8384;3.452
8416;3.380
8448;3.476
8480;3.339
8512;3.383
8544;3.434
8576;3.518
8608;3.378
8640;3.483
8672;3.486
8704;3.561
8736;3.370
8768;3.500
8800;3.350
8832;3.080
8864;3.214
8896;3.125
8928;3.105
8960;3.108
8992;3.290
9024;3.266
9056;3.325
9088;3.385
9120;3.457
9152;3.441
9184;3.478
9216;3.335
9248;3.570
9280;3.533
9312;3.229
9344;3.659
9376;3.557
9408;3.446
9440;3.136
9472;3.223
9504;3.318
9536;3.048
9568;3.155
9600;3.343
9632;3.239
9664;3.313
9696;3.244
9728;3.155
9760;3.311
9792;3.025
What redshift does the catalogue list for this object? 0.243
